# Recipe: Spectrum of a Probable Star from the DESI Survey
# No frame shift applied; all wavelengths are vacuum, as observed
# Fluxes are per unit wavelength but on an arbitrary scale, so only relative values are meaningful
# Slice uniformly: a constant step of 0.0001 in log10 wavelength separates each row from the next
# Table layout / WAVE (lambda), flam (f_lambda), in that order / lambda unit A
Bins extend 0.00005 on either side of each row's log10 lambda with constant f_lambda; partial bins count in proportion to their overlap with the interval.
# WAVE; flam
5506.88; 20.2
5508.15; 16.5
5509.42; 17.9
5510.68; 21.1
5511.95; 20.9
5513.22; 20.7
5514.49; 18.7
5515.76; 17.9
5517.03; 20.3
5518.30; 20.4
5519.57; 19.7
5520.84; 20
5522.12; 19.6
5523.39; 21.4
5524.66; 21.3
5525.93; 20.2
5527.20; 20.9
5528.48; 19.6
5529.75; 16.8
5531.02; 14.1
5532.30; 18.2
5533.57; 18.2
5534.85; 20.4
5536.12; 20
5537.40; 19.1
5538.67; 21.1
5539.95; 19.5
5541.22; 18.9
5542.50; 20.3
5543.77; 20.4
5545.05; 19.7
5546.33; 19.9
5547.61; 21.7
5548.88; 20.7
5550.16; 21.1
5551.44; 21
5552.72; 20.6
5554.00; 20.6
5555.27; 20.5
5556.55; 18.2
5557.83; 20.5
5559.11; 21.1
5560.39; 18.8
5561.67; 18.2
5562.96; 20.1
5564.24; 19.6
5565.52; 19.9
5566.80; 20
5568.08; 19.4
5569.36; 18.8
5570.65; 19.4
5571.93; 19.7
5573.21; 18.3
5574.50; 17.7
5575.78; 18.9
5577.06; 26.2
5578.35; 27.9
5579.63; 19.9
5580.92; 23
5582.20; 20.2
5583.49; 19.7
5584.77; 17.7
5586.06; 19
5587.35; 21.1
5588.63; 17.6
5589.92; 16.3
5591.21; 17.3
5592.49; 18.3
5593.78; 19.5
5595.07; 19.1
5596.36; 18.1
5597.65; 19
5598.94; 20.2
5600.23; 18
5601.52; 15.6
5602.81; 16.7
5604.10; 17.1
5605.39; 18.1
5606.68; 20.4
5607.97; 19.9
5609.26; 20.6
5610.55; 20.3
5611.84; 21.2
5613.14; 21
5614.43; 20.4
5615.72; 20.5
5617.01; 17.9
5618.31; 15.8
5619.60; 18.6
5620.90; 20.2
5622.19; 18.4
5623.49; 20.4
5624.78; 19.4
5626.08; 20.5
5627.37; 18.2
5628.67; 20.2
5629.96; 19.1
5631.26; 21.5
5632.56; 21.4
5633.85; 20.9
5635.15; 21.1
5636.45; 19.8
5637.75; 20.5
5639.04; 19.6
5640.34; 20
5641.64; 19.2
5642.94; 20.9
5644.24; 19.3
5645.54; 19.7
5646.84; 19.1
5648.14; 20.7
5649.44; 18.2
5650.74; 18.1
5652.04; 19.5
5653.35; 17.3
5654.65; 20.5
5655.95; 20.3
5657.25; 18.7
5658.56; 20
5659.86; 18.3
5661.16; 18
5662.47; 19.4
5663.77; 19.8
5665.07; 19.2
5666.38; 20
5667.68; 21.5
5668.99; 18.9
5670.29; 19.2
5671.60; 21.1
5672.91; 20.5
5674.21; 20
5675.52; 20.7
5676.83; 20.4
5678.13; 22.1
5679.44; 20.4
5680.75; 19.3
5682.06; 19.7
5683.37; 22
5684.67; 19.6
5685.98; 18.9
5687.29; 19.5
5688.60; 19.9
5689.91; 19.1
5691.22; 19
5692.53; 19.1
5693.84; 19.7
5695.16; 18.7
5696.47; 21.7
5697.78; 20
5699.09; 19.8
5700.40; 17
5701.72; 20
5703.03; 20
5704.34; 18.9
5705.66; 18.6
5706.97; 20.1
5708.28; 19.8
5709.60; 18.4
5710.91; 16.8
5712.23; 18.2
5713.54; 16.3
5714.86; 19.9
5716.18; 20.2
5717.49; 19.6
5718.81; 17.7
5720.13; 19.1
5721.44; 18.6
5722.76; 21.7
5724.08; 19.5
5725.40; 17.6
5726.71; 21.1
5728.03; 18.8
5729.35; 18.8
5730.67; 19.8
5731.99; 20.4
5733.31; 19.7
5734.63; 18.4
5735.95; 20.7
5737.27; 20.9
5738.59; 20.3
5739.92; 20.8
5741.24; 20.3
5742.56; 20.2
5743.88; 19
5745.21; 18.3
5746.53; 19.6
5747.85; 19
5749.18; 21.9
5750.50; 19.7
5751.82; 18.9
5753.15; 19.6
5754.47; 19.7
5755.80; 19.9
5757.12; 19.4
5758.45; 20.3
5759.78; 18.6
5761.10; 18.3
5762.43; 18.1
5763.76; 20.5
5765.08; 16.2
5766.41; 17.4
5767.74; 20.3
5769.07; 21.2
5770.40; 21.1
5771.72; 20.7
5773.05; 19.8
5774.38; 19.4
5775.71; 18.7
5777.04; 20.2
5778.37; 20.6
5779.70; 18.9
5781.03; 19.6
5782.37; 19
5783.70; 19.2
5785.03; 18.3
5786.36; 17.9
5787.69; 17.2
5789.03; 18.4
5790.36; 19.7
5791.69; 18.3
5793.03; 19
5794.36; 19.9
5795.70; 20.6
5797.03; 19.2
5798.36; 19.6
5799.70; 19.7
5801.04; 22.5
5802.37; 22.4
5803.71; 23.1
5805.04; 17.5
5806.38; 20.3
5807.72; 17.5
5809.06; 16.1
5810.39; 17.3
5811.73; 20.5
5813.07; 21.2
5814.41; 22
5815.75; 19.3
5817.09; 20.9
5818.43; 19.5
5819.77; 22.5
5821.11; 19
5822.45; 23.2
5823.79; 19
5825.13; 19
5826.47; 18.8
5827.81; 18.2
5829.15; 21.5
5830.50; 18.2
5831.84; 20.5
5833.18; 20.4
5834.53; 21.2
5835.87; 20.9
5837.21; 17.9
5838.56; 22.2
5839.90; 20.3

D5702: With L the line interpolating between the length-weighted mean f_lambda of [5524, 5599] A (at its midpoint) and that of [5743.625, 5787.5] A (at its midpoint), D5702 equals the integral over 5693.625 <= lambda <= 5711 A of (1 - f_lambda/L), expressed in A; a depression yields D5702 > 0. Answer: 0.13 A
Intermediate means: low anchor 19.7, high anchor 19.4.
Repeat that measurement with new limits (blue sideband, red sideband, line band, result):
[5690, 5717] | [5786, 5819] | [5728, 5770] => -0.47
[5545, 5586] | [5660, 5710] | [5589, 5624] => 2.18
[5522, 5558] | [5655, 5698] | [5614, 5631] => 0.51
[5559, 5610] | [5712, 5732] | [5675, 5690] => -0.71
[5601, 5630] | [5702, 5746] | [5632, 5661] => -0.64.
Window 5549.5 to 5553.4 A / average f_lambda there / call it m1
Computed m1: 20.9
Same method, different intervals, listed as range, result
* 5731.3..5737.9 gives 20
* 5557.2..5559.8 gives 20.8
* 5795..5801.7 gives 20.3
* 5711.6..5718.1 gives 18.8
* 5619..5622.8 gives 19.1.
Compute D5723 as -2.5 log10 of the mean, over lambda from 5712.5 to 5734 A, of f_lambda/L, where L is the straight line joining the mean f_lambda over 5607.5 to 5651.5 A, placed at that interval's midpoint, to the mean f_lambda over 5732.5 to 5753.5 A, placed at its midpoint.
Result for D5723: 0.03 mag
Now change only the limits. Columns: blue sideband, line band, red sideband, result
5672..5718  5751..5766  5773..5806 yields 0.03 mag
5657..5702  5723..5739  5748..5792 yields -0.01 mag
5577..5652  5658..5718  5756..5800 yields -0.01 mag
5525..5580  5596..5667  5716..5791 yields 0.02 mag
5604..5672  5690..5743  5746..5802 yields 0.01 mag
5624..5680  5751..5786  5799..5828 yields 0.03 mag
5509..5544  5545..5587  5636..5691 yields -0.04 mag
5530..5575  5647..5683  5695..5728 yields -0.02 mag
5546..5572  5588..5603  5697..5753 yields 0.11 mag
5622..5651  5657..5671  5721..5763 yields 0.02 mag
